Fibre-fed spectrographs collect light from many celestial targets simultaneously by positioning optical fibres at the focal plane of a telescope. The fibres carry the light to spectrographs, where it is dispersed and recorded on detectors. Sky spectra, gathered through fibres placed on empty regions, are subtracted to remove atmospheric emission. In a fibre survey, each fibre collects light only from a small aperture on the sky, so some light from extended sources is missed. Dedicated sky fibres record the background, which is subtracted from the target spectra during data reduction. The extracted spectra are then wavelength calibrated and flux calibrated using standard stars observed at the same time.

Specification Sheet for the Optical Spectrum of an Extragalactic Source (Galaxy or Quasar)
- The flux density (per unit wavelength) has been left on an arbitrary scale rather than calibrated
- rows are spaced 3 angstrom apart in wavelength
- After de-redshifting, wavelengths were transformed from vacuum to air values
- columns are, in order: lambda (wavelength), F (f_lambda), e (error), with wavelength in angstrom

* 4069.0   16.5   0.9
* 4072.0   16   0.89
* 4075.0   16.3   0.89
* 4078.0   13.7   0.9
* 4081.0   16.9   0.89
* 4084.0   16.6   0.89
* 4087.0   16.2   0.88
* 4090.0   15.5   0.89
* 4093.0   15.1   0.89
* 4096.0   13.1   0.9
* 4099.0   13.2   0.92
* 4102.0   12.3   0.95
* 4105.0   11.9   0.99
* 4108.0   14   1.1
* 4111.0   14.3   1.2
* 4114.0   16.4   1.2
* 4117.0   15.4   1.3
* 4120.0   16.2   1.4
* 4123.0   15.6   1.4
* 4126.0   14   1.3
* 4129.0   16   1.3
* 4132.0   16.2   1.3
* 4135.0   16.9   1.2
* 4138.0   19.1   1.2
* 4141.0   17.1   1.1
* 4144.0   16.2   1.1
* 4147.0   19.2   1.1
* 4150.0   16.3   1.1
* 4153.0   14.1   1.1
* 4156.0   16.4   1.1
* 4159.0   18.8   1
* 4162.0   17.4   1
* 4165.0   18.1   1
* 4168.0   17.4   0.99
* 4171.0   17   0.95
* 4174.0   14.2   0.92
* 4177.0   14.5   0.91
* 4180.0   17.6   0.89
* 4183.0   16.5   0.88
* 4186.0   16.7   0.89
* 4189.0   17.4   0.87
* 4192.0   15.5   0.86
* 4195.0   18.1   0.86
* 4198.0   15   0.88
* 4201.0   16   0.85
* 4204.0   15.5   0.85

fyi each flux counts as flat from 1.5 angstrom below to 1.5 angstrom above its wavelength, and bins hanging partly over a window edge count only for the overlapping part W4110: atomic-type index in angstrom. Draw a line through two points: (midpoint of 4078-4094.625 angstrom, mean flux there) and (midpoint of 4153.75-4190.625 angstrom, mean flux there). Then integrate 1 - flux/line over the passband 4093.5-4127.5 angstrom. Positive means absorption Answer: 3.9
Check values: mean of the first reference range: 15.8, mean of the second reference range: 16.8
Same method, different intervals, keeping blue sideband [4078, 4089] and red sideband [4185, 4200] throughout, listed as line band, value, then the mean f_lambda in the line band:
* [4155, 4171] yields -1.2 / 17.6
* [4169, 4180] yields 0.5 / 15.7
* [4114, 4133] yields 0.8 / 15.6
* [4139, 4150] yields -0.7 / 17.4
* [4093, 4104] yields 2.1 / 13.1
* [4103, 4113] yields 1.7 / 13.5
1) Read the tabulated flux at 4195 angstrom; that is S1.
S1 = 18.1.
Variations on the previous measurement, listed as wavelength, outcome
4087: 16.2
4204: 15.5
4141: 17.1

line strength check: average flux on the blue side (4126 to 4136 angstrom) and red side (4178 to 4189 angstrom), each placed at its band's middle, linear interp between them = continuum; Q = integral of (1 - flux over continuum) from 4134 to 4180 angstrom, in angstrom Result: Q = -1.26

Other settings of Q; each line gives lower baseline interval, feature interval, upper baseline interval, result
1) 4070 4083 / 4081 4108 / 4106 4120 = 1.9 angstrom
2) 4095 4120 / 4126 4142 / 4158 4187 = -1.7 angstrom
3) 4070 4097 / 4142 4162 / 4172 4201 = -1.1 angstrom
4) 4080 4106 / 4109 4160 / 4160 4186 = -2.2 angstrom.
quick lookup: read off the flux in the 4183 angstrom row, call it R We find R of 16.5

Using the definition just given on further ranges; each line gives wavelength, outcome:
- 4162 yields 17.4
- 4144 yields 16.2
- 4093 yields 15.1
